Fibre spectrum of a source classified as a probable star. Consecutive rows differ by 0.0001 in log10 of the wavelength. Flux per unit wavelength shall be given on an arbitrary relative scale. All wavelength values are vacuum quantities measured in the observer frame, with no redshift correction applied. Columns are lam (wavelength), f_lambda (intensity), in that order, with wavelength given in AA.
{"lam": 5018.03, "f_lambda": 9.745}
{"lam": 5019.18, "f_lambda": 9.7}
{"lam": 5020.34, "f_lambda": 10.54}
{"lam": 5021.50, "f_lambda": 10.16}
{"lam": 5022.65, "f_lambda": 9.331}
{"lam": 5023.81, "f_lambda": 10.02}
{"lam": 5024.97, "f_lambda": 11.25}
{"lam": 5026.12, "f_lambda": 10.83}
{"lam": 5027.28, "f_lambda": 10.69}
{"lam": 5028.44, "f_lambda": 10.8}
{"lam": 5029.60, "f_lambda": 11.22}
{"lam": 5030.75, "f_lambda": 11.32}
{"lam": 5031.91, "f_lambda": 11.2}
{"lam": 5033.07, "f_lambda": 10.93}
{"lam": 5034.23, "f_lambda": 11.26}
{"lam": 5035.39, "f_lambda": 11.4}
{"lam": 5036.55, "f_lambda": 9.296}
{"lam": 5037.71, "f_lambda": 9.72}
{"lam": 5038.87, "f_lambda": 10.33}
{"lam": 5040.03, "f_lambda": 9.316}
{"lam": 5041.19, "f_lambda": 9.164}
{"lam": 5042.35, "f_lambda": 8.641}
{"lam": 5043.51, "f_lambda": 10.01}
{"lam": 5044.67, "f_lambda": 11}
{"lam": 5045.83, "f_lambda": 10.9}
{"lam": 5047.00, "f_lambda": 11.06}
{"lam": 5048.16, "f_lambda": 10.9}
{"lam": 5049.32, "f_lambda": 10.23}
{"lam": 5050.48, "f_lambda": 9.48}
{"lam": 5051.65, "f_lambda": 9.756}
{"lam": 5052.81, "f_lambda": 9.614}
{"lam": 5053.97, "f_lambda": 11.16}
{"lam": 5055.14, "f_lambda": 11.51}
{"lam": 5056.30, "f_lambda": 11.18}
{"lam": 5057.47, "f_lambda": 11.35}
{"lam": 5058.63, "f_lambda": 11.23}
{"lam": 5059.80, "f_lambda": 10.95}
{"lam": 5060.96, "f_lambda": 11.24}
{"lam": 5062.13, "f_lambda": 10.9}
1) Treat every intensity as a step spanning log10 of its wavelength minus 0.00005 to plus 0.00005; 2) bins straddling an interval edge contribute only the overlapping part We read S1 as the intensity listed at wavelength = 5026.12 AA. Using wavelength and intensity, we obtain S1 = 10.83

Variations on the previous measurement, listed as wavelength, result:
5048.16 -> 10.9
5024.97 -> 11.25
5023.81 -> 10.02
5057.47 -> 11.35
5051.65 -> 9.756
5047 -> 11.06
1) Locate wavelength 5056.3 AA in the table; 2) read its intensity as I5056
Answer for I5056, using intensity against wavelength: 11.18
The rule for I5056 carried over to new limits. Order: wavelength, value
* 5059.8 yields 10.95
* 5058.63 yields 11.23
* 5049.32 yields 10.23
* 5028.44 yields 10.8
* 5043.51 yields 10.01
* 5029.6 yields 11.22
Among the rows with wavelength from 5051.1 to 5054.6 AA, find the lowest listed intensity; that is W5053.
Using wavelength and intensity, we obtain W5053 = 9.614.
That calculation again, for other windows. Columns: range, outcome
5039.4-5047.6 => 8.641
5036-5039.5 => 9.296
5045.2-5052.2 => 9.48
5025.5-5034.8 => 10.69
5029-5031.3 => 11.22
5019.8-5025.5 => 9.331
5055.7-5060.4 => 10.95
